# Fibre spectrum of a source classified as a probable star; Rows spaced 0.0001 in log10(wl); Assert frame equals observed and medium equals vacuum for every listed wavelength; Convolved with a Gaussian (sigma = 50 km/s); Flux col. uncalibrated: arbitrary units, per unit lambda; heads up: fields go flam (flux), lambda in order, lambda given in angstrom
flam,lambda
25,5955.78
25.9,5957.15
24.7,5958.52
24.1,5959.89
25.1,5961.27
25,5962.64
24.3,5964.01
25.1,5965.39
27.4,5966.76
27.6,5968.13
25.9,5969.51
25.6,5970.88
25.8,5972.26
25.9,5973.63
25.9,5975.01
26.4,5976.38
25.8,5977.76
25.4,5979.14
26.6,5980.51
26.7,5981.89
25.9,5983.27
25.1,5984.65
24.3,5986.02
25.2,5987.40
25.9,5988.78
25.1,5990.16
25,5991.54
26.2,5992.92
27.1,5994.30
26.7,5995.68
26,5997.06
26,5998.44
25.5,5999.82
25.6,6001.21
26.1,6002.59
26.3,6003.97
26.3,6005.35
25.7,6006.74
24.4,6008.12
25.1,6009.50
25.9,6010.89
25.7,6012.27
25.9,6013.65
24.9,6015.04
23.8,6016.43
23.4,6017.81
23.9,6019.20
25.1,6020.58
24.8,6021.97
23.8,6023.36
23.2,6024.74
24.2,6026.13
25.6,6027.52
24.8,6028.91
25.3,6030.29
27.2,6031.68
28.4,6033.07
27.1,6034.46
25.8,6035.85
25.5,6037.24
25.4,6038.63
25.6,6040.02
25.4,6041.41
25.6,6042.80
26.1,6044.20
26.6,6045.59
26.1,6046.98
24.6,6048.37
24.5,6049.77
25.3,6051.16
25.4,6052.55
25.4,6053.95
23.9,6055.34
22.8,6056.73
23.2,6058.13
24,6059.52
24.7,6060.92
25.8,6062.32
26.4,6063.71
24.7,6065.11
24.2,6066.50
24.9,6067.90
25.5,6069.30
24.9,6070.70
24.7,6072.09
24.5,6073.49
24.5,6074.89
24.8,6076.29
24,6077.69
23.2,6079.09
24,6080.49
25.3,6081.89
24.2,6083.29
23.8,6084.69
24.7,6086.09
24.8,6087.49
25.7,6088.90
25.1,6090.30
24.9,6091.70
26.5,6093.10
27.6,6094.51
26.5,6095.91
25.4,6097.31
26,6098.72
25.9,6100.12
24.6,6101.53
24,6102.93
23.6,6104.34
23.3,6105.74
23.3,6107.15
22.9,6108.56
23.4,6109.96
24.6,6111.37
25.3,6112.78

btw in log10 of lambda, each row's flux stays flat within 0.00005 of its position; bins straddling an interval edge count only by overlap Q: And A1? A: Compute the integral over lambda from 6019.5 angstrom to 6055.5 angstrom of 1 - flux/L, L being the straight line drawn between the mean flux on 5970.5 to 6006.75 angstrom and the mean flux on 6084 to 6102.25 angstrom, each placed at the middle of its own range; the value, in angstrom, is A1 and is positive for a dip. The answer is 0.4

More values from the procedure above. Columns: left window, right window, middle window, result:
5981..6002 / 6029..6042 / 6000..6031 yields 1.15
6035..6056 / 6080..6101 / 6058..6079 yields 0.56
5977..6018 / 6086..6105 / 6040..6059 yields 0.37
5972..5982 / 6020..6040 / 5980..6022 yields 0.46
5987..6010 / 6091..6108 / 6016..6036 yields 0.40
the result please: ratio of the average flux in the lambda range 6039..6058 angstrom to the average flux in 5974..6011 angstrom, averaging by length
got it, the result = 1.0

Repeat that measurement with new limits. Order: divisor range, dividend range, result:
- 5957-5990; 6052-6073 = 0.96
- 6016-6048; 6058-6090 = 0.97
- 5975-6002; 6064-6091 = 0.95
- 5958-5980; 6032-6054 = 1.01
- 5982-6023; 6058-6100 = 0.98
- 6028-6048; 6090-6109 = 0.96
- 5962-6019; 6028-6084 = 0.98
